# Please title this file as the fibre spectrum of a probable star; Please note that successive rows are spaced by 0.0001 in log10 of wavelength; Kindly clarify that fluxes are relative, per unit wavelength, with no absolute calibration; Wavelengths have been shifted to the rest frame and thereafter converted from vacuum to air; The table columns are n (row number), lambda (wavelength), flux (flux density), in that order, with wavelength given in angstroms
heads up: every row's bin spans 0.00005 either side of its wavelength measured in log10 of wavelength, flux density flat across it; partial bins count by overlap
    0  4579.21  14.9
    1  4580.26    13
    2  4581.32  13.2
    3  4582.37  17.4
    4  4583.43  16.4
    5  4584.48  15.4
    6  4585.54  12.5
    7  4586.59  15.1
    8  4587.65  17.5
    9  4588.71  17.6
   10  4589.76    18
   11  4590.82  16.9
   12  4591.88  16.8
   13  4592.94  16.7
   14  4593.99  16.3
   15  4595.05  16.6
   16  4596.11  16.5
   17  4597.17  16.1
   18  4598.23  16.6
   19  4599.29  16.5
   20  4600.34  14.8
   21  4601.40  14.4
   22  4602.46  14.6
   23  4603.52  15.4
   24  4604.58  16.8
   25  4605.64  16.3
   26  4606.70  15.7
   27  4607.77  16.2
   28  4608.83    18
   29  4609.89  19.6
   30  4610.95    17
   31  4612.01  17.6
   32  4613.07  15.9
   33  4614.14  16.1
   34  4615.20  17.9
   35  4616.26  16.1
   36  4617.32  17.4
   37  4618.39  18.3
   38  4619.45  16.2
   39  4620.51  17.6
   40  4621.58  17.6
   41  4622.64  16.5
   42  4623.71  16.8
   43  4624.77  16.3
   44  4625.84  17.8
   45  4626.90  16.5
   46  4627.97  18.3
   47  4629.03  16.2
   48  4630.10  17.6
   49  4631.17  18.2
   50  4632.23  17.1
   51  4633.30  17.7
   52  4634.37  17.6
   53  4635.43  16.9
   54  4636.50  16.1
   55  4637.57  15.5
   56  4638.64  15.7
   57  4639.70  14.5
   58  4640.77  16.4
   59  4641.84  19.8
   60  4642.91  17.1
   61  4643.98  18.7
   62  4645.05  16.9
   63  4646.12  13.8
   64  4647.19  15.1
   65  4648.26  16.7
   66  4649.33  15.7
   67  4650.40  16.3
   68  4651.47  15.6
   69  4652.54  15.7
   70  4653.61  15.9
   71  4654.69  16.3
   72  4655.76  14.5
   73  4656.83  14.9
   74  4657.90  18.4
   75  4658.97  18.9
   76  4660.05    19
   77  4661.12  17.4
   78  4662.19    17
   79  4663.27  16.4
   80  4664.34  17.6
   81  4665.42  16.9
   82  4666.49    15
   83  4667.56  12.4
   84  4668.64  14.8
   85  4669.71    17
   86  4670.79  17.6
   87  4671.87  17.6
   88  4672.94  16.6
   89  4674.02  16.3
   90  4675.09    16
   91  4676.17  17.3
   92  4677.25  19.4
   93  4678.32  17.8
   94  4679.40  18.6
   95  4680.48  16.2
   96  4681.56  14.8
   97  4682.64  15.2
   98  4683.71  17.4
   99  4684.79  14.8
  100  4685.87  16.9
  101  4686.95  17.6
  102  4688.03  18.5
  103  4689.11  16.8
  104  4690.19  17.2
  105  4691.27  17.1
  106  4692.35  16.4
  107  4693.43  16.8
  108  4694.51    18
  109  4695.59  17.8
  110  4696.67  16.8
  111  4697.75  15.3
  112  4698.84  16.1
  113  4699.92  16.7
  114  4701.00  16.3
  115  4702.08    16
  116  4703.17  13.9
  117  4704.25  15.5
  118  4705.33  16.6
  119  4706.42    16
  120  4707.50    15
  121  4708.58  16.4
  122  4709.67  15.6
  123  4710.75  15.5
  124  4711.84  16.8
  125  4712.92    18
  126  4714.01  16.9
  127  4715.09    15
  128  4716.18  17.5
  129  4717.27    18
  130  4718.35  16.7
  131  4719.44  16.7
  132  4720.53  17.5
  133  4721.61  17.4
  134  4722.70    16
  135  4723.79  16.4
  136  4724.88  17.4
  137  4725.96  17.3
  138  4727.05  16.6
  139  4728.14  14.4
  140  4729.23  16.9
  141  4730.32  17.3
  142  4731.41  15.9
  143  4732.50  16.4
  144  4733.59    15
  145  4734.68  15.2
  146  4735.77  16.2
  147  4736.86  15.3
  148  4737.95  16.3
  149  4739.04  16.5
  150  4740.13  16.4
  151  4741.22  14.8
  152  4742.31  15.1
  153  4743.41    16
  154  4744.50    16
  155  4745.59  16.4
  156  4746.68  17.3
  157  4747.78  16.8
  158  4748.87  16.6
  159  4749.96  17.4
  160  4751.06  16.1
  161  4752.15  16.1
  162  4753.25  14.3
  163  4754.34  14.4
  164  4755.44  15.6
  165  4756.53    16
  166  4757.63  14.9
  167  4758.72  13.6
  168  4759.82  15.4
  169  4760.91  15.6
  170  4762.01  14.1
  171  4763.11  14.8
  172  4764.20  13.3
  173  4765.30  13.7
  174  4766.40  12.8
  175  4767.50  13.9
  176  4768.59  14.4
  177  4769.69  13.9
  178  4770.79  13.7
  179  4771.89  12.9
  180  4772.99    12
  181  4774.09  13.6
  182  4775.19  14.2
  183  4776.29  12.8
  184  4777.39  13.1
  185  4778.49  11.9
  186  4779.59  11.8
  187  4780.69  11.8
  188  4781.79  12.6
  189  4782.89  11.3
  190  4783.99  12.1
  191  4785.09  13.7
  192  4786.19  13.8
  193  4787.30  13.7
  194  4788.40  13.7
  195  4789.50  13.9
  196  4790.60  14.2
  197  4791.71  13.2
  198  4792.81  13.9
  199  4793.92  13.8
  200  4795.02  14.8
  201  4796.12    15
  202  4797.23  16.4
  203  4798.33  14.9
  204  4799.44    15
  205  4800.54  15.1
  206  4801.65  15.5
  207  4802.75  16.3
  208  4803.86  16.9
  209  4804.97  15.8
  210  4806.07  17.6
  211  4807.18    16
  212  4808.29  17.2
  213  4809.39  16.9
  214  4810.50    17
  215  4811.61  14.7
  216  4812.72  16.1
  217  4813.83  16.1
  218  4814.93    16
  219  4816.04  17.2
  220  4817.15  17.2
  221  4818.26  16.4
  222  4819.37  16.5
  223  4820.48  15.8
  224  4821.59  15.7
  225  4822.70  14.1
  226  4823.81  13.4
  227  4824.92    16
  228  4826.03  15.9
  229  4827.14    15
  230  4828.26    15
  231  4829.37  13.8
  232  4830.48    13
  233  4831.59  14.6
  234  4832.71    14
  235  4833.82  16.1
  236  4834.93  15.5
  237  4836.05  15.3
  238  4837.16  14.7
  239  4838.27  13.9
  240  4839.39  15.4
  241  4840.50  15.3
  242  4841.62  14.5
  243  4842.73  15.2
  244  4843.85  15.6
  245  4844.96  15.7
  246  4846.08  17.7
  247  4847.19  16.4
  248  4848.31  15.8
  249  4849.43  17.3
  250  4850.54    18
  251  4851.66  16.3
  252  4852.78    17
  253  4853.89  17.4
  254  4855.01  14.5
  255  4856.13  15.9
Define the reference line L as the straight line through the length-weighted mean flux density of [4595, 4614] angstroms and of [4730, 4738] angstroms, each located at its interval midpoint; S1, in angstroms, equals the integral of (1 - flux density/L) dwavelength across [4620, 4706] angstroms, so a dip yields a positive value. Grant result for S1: -2.7 angstroms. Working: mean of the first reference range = 16.4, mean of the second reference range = 15.9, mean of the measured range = 16.7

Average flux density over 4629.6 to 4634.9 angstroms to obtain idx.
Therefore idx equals 17.6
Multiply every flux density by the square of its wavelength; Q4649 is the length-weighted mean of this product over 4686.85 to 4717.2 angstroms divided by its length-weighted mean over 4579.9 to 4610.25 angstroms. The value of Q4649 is 1.07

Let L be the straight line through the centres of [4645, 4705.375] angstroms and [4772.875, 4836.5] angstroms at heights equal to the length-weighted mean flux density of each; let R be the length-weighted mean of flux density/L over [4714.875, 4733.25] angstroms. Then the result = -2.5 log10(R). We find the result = -0.06 mag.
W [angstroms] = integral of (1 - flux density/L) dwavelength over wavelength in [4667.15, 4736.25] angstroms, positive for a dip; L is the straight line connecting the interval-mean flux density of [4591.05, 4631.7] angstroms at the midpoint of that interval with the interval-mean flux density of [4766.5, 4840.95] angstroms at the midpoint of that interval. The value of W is -3.3 angstroms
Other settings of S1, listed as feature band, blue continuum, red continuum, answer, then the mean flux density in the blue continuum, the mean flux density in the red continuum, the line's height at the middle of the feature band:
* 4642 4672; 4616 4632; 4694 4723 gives 0.83 angstroms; 17.2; 16.4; 16.9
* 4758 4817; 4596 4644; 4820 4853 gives 4.72 angstroms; 16.8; 15.4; 15.7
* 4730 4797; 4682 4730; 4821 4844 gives 5.27 angstroms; 16.5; 14.8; 15.8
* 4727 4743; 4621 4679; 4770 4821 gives -0.37 angstroms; 16.7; 14.7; 15.5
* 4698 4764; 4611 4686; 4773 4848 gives -1.09 angstroms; 16.7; 14.9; 15.8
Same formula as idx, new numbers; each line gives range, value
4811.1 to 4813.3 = 15.4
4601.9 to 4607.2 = 15.8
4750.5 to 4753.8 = 15.5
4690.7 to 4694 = 16.8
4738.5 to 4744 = 15.8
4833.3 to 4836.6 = 15.6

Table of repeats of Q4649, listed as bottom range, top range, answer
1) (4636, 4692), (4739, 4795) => 0.90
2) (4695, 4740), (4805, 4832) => 1.01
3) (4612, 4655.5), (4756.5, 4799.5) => 0.87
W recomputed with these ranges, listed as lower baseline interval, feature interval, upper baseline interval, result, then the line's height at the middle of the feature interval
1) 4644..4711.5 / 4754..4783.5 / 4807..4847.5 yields 4.2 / 15.9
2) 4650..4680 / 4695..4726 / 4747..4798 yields -1.7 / 15.6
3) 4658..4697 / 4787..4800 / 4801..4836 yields 1.2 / 15.9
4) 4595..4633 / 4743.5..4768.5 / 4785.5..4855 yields 1.0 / 15.9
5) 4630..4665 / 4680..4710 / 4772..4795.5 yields -1.8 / 15.4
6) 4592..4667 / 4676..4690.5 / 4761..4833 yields -0.9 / 16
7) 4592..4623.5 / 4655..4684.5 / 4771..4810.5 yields -1.6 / 15.8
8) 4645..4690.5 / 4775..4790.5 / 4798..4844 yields 2.8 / 15.8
